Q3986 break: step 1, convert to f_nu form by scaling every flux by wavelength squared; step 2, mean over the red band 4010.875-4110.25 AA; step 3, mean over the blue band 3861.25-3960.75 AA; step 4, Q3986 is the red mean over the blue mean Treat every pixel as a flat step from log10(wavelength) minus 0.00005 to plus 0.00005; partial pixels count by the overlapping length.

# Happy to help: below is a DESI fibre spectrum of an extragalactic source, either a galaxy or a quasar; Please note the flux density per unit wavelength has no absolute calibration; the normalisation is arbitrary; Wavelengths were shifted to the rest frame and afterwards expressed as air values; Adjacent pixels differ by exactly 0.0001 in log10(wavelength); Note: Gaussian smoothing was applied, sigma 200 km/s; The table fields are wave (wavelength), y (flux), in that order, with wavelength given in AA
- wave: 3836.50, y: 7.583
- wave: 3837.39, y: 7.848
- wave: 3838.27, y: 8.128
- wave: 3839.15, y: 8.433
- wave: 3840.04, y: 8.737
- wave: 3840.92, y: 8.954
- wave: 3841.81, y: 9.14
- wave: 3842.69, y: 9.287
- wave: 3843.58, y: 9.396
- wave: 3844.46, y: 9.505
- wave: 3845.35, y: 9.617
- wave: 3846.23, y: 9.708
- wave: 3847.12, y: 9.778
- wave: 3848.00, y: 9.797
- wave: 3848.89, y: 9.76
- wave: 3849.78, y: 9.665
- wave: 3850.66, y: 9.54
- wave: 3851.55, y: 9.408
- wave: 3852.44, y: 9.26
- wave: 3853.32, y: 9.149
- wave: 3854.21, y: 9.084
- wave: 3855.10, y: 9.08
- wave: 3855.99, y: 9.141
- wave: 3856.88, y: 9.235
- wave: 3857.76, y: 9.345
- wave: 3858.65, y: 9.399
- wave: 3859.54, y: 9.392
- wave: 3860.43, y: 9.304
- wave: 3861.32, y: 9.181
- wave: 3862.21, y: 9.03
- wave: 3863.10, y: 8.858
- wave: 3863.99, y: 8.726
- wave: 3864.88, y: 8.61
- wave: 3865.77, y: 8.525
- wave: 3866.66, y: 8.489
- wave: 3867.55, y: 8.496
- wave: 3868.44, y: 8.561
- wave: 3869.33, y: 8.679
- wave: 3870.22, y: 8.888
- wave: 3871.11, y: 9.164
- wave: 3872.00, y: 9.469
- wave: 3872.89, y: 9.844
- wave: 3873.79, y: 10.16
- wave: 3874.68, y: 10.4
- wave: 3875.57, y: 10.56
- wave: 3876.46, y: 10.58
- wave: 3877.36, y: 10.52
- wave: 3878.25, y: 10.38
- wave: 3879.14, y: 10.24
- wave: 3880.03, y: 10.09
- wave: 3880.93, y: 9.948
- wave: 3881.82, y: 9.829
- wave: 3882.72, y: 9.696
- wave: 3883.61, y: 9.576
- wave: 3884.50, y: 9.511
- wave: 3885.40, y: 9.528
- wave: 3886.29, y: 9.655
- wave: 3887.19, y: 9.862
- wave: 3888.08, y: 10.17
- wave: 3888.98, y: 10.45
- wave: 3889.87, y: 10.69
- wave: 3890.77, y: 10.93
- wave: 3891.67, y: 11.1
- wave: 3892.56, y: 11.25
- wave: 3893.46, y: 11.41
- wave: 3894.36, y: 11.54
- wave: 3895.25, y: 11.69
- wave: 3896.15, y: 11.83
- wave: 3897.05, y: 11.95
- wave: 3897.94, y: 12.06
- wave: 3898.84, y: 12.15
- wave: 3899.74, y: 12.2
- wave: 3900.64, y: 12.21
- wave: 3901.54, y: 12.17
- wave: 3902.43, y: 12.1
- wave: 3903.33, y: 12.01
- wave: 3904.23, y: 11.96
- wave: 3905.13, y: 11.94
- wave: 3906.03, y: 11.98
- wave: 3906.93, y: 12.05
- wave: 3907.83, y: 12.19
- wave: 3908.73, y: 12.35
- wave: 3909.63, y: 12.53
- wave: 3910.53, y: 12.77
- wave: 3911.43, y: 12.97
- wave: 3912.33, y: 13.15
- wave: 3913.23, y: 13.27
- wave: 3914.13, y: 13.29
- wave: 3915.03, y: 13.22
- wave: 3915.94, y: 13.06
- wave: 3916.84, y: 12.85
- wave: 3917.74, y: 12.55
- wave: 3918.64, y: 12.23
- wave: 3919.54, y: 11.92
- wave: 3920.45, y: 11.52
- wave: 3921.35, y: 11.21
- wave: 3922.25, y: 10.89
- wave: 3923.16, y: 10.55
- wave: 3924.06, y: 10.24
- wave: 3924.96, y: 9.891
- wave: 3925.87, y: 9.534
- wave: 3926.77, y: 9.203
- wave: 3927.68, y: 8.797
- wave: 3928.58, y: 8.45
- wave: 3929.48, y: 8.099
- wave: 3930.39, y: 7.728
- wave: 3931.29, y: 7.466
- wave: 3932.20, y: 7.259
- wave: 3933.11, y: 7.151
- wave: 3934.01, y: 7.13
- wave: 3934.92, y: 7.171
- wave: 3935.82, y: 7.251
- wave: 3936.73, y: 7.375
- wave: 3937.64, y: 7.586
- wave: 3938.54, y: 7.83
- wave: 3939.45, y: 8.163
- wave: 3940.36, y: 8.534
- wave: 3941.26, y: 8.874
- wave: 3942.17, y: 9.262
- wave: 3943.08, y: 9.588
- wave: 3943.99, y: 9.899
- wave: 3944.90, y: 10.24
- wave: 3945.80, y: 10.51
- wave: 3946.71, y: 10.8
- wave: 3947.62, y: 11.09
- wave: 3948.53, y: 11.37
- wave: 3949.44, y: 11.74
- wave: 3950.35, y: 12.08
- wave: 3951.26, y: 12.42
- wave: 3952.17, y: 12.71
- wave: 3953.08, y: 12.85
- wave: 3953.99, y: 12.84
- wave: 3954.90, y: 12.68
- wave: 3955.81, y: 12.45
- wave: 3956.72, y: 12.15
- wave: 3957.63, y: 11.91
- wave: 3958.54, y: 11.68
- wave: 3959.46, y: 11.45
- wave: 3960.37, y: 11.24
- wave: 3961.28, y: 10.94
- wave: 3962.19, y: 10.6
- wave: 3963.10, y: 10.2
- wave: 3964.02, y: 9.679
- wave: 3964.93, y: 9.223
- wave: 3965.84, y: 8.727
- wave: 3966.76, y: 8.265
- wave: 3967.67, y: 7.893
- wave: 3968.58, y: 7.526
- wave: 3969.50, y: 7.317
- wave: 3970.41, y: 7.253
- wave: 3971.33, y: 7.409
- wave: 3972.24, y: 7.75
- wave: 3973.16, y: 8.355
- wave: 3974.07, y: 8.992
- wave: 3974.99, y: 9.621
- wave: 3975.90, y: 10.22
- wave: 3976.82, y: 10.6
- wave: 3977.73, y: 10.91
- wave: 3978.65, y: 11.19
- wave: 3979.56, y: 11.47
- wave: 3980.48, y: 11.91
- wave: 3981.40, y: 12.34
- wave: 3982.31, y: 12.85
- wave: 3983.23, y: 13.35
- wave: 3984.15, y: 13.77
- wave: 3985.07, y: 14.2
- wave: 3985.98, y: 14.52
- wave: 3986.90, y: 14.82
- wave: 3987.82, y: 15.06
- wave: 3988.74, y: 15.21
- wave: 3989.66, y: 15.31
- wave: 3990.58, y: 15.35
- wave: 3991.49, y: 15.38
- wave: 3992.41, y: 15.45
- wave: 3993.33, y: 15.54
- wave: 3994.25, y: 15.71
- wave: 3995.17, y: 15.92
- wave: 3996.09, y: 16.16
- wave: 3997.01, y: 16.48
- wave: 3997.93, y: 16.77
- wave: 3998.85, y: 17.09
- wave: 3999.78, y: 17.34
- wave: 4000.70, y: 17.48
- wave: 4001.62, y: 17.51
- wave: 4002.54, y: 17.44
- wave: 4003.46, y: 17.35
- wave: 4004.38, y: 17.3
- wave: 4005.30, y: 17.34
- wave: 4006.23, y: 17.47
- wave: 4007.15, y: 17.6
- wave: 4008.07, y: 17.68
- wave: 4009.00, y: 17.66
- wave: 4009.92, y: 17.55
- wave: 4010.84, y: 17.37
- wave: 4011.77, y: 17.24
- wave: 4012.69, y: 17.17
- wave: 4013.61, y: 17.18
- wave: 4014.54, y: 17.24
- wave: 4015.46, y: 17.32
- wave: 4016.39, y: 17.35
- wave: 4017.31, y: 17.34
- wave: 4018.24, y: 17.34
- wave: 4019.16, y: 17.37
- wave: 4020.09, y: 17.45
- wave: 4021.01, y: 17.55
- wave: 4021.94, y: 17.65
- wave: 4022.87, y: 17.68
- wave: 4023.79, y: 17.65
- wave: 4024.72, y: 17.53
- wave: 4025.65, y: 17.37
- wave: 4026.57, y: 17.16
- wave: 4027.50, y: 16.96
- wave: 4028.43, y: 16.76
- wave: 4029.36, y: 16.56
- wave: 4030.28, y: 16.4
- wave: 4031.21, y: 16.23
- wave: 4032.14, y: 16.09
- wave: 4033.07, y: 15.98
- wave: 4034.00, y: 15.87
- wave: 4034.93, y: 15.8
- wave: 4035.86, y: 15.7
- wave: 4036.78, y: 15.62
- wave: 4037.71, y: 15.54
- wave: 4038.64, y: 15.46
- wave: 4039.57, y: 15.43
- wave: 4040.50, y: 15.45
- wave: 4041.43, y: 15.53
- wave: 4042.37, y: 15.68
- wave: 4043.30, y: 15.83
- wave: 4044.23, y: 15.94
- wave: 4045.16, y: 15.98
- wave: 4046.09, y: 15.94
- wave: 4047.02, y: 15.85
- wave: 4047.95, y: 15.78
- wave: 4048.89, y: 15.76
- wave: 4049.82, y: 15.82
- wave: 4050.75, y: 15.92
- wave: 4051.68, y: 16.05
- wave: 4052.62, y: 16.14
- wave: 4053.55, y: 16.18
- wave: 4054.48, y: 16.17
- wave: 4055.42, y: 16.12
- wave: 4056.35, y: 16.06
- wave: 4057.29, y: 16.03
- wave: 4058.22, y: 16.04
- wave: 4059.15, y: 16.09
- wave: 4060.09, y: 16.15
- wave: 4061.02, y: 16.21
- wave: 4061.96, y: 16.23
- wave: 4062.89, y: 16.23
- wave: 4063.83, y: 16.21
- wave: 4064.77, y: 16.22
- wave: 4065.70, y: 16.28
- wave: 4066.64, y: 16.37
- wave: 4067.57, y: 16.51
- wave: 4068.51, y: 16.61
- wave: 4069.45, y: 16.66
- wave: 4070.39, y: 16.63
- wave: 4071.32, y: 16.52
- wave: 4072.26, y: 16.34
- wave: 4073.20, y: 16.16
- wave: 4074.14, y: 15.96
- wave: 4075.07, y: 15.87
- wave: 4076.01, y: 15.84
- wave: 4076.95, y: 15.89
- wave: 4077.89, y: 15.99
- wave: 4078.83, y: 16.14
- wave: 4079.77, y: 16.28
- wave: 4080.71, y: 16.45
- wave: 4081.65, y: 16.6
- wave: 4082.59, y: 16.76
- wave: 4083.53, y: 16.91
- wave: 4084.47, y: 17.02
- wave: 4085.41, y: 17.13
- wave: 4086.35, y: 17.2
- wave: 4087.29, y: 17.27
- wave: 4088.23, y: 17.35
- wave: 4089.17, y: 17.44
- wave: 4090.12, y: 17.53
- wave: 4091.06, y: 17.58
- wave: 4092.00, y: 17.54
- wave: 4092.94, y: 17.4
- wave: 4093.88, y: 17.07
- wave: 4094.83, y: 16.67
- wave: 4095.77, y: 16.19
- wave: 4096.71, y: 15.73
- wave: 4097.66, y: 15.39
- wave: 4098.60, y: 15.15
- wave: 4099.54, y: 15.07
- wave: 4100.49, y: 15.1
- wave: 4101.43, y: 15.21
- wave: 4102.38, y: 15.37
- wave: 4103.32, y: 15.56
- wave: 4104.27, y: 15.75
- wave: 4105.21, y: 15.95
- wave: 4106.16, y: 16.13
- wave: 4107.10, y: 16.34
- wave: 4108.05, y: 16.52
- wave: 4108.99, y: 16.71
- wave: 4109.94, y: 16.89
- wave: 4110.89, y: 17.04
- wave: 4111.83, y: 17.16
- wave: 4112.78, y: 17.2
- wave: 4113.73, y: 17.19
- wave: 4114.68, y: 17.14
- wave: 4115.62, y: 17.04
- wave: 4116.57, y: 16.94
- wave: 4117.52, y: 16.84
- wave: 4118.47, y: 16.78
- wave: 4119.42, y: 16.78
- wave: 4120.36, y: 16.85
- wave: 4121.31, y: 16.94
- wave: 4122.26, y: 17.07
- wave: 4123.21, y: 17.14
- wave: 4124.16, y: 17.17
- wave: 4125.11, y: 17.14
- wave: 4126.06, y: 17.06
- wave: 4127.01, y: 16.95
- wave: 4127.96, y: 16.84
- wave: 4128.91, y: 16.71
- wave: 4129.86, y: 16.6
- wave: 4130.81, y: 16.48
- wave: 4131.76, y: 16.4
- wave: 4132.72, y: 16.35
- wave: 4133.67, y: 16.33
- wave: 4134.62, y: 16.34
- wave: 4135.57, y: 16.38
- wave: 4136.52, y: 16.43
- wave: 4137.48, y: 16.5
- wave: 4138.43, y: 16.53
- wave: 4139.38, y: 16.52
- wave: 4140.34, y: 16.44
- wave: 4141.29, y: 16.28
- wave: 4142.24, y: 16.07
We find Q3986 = 1.68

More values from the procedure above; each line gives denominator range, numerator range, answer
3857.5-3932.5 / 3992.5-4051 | 1.68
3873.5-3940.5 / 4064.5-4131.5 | 1.72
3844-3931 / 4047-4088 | 1.70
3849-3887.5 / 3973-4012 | 1.68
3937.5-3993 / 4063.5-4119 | 1.58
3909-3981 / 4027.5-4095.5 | 1.69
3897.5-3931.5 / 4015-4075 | 1.52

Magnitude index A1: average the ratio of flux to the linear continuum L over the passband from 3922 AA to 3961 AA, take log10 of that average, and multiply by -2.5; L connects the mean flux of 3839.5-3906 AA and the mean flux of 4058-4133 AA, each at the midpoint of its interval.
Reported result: 0.21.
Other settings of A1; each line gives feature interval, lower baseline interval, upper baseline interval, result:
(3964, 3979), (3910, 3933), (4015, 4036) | 0.48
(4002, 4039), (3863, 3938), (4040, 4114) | -0.18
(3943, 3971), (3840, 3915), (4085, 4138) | 0.17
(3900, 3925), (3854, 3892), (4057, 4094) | -0.11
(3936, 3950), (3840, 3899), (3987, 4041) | 0.37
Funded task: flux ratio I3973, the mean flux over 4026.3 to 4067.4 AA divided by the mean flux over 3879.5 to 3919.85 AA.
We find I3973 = 1.4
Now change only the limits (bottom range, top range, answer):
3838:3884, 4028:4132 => 1.74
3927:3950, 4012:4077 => 1.86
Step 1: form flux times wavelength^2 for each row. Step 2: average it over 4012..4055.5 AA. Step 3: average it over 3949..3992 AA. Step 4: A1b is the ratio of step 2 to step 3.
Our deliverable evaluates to 1.49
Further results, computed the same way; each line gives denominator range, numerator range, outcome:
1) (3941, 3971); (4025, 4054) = 1.59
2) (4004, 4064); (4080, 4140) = 1.04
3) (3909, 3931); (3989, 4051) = 1.55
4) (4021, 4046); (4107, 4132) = 1.08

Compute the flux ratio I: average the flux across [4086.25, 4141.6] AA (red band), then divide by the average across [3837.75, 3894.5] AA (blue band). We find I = 1.73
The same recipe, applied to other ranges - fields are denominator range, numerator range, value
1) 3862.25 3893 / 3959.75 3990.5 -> 1.12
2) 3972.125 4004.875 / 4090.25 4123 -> 1.17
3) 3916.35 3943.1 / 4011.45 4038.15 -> 1.83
